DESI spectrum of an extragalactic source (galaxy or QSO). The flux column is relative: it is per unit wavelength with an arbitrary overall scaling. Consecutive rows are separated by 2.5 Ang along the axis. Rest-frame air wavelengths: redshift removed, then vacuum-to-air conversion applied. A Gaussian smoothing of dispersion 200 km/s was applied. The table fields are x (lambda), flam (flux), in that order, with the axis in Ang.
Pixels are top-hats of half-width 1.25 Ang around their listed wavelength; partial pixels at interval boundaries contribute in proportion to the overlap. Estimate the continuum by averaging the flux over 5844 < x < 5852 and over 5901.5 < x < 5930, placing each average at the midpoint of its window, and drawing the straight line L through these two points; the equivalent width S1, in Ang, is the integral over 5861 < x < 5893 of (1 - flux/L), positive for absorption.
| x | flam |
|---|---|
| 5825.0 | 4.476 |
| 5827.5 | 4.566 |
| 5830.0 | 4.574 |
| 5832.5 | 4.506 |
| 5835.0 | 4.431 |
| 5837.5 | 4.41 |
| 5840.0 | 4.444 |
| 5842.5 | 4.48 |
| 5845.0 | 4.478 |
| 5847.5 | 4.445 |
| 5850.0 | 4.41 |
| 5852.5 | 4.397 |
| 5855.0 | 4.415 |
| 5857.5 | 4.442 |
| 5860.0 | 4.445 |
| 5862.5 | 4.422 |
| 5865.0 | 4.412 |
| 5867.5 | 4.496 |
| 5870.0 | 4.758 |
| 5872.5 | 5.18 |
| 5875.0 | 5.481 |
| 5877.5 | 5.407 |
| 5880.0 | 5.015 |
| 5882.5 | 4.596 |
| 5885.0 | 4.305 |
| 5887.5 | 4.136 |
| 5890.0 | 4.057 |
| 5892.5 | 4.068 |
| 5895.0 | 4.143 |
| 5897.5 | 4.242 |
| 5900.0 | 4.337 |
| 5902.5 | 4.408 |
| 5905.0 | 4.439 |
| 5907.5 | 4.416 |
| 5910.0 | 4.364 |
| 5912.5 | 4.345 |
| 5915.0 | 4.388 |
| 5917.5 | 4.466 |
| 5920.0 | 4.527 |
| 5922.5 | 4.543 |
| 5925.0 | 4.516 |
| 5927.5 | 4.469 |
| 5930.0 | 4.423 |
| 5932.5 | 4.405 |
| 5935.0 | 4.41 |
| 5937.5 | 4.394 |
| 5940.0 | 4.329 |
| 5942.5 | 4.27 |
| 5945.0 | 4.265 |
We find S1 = -1.5 Ang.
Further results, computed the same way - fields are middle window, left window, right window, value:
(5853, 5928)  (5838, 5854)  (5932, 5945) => -1.9 Ang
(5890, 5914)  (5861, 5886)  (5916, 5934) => 1.7 Ang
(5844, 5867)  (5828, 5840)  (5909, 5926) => 0.2 Ang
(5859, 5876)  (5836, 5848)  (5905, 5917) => -1.2 Ang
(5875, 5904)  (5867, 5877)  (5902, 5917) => 1.7 Ang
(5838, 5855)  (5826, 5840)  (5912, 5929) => 0.2 Ang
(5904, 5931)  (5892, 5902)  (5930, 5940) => -0.8 Ang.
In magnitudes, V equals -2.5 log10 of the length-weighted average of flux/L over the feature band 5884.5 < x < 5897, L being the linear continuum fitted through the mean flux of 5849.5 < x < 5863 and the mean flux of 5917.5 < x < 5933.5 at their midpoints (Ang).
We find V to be 0.08 mag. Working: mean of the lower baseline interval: 4.42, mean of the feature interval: 4.14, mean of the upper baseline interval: 4.48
